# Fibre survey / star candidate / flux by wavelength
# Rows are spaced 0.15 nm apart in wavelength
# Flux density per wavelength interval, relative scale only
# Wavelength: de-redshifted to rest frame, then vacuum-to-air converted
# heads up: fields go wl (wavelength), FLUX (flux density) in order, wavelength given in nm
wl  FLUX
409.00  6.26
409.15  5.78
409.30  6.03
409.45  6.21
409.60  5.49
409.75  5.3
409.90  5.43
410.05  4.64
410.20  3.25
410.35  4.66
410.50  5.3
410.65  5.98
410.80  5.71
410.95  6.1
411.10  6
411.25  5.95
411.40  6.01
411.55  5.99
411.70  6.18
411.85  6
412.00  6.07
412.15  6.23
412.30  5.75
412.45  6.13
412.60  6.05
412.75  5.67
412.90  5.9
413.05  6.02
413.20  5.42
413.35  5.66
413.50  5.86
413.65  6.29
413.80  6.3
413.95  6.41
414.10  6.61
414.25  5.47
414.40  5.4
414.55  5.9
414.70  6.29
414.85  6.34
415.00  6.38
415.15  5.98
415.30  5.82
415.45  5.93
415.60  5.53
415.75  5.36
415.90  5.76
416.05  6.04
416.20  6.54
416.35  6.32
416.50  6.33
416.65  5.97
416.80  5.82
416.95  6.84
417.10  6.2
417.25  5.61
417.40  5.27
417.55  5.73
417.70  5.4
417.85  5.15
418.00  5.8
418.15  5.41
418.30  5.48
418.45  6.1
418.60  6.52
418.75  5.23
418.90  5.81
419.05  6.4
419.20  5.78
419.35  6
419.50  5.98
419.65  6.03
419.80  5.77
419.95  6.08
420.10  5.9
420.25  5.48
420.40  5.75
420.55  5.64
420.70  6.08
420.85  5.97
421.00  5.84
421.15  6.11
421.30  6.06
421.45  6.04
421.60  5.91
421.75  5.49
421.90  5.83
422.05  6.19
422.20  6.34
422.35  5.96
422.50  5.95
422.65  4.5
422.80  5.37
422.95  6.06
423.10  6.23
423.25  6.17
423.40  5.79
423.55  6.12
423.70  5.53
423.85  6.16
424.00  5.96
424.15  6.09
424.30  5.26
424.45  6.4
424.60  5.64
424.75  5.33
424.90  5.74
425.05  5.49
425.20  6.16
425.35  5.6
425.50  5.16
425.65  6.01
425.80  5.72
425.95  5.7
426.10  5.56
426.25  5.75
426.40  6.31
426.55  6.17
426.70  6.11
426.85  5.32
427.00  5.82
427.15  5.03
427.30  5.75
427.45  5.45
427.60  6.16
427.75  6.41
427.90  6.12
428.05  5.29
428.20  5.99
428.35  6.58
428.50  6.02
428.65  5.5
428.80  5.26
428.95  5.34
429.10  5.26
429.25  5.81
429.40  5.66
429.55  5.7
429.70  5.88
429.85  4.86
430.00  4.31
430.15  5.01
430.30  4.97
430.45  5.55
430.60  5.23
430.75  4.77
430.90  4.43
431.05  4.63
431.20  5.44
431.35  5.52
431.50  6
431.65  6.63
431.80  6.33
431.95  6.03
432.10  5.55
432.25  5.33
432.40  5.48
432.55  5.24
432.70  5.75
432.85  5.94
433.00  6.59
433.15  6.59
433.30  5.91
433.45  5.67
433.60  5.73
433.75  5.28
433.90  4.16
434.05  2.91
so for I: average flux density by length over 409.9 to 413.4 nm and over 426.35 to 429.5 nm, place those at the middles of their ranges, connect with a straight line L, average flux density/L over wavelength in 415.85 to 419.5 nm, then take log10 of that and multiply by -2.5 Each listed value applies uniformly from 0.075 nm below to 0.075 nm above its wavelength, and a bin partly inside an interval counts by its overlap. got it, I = -0.03 mag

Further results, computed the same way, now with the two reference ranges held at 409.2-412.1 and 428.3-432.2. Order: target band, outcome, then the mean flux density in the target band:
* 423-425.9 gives -0.060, 5.82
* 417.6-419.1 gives -0.033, 5.72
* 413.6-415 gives -0.102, 6.12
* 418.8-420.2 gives -0.078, 5.95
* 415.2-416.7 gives -0.075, 5.96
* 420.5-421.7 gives -0.080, 5.95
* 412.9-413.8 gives -0.058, 5.89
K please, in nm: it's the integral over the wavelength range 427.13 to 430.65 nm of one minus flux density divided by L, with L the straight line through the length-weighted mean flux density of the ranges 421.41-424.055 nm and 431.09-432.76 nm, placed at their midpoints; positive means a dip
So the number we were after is 0.13 nm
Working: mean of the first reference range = 5.86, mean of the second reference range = 5.73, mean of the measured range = 5.56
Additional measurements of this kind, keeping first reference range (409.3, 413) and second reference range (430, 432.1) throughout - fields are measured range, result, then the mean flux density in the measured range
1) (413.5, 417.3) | -0.299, 6.06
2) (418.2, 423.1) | -0.289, 5.87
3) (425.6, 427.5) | -0.101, 5.75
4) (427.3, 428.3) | -0.087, 5.91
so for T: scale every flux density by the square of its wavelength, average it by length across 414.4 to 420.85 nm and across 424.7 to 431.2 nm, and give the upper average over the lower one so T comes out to 0.99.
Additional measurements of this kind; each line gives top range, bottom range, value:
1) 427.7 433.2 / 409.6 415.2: 1.05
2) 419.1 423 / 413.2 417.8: 1.01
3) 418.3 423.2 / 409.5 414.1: 1.07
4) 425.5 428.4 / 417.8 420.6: 1.04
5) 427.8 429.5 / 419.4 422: 1.01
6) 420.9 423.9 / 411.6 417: 1.02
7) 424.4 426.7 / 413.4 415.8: 1.02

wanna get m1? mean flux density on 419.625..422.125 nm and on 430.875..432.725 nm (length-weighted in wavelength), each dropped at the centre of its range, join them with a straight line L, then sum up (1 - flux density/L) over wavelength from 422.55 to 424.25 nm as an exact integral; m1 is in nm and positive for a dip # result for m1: 0.00 nm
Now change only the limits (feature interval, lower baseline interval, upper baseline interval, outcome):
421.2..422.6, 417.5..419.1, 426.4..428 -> -0.043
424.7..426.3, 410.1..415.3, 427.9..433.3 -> -0.003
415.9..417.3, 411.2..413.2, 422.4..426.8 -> -0.062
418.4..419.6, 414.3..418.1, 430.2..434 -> -0.029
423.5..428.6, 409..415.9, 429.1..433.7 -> -0.183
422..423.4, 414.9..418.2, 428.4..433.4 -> -0.030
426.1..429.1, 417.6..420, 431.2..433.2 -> 0.038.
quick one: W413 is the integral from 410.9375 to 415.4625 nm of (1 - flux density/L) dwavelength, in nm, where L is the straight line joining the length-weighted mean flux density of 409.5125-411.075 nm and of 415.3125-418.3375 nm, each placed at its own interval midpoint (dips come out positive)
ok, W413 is -0.42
